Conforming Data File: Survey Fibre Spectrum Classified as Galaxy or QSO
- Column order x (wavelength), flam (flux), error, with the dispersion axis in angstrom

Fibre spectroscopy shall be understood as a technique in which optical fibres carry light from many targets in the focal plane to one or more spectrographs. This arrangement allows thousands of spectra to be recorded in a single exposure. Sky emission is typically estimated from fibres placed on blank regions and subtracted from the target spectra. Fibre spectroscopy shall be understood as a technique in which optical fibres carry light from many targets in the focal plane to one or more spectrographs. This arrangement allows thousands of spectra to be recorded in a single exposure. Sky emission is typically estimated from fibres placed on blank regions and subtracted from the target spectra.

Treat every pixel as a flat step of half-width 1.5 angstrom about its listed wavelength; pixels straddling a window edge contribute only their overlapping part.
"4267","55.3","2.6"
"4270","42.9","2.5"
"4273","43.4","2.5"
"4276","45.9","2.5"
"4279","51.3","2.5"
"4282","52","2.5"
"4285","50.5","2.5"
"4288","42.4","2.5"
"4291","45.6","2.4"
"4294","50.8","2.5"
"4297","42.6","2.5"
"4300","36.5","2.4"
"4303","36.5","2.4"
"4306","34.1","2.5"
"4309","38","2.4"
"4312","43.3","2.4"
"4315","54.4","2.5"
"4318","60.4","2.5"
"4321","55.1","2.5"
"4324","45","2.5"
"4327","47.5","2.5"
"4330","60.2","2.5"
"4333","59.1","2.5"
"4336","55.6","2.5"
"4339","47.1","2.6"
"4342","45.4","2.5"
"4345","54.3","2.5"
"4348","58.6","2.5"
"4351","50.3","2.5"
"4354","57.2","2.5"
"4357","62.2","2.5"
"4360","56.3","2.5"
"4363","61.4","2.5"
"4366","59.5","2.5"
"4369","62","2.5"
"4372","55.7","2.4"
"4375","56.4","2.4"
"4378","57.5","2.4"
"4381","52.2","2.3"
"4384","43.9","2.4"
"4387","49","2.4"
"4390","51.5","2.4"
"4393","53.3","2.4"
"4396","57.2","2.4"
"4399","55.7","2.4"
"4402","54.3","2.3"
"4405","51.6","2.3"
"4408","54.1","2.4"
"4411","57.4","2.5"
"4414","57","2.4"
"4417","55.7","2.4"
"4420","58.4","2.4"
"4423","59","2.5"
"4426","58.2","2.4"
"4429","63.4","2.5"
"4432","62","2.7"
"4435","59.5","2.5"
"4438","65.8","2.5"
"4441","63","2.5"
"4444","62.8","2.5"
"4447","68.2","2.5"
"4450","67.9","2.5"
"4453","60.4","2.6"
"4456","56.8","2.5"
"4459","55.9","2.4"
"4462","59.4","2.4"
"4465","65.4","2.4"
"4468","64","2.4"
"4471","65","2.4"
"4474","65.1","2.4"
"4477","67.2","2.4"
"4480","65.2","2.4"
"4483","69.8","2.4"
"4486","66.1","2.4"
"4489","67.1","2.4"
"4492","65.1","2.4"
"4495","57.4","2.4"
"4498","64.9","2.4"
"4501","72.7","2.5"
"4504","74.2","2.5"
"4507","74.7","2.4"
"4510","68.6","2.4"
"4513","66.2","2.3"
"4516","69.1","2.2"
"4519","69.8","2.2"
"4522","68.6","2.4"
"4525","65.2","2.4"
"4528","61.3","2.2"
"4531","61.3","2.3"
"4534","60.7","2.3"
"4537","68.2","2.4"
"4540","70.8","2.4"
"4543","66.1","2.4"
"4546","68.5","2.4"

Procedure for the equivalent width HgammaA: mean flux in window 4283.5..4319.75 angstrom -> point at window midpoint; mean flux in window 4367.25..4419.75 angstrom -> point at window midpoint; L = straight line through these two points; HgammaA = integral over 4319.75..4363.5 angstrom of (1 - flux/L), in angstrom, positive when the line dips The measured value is -4.7 angstrom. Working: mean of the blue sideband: 44.7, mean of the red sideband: 54.5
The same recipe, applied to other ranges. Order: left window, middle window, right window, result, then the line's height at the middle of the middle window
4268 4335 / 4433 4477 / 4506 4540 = -1.6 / 60.8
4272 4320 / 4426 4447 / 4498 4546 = -1.2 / 59.4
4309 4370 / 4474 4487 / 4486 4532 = -0.4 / 65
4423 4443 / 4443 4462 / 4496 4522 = 0.6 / 63.8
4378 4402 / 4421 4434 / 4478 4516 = -0.6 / 57.7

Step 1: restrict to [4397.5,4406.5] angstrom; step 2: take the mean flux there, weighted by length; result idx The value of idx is 53.9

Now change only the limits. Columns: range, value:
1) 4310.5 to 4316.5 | 48.8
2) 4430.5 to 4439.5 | 62.4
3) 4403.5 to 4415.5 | 55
